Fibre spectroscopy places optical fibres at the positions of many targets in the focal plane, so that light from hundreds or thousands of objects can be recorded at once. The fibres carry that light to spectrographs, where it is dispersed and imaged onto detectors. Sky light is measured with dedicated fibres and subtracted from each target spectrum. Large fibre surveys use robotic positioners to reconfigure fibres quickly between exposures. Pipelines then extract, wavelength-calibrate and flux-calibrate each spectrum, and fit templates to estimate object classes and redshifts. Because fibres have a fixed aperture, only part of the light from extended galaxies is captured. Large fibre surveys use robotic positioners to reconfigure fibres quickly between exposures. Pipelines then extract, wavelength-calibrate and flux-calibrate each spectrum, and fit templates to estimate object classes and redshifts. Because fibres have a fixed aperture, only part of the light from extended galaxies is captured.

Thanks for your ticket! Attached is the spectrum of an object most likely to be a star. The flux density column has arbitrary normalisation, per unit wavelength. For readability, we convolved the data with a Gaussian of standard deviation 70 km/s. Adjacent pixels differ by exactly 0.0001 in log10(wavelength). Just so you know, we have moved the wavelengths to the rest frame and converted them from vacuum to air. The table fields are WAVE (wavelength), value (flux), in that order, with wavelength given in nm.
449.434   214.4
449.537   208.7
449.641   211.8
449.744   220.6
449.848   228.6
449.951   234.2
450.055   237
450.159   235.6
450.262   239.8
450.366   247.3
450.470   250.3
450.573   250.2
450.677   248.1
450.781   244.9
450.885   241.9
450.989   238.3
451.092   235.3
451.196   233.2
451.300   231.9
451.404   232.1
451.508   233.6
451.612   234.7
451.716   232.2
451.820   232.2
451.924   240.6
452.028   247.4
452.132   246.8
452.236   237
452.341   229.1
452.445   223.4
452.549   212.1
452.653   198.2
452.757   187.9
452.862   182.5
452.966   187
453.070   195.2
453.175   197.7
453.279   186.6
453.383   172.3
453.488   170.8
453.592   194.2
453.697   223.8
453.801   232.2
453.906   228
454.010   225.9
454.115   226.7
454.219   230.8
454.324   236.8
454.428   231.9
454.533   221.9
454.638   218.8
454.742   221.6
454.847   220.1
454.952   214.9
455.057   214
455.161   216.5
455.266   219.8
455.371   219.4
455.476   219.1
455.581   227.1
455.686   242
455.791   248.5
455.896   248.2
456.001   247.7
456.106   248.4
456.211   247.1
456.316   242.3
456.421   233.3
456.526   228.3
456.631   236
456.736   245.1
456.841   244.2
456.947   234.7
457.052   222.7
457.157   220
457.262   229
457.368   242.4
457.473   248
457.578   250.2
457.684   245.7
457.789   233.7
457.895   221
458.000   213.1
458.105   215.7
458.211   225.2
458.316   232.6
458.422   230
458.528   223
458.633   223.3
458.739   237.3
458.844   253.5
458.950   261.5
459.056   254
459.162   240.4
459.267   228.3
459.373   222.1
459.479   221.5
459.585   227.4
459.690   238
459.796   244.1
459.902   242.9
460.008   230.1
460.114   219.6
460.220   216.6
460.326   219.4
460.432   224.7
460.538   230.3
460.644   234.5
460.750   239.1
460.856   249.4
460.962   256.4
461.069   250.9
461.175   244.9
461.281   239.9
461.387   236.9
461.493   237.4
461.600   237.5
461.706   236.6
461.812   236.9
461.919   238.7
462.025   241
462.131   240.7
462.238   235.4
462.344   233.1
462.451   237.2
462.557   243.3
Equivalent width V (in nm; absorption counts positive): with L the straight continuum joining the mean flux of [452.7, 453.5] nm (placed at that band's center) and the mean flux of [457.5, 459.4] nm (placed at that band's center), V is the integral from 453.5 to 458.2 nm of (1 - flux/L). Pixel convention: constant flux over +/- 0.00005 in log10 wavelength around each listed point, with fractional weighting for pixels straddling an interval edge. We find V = -0.44 nm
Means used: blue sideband 186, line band 230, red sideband 234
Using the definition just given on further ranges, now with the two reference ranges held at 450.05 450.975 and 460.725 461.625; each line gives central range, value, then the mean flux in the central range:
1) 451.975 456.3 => 0.428 nm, 220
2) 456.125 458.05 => 0.065 nm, 236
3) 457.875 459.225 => 0.058 nm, 234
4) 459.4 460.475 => 0.068 nm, 228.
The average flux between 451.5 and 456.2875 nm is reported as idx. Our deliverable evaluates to 221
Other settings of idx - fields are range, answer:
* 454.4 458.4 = 231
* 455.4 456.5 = 240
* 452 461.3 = 228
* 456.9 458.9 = 232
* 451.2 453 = 223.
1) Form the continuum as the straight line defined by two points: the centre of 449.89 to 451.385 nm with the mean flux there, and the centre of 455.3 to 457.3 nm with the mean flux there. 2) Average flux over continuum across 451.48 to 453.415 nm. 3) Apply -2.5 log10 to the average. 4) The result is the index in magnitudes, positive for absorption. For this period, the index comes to 0.116 mag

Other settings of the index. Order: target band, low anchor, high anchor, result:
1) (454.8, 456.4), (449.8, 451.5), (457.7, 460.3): 0.01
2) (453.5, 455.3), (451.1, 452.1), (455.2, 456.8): 0.07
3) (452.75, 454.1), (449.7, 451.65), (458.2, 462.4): 0.19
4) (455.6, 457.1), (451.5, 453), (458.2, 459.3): -0.04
